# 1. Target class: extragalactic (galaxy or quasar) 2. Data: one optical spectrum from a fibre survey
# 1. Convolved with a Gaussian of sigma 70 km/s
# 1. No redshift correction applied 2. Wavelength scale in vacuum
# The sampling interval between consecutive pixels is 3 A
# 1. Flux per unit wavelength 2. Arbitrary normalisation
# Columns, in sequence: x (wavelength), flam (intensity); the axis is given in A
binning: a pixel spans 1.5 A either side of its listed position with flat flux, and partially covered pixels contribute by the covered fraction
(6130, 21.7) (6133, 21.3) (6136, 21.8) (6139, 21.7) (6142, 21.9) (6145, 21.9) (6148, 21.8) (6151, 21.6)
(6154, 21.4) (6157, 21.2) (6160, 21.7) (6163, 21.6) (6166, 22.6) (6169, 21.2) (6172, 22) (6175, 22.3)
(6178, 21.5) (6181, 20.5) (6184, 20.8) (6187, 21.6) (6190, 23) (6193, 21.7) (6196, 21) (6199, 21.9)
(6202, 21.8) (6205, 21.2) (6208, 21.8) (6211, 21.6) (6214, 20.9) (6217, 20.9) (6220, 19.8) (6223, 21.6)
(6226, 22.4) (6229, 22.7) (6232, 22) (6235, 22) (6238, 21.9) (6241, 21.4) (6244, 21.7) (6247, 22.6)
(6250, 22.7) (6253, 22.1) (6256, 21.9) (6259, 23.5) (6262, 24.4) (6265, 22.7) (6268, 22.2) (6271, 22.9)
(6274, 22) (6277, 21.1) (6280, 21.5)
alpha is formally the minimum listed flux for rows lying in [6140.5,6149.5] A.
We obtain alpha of 21.8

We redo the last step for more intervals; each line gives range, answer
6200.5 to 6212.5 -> 21.2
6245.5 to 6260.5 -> 21.9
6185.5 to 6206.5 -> 21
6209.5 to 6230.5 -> 19.8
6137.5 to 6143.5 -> 21.7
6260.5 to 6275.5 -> 22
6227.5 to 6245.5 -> 21.4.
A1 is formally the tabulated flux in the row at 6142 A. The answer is 21.9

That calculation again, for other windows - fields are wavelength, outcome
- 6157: 21.2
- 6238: 21.9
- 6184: 20.8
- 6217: 20.9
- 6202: 21.8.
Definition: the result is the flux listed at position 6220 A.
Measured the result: 19.8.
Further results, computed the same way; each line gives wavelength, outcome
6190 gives 23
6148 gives 21.8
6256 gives 21.9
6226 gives 22.4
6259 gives 23.5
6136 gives 21.8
